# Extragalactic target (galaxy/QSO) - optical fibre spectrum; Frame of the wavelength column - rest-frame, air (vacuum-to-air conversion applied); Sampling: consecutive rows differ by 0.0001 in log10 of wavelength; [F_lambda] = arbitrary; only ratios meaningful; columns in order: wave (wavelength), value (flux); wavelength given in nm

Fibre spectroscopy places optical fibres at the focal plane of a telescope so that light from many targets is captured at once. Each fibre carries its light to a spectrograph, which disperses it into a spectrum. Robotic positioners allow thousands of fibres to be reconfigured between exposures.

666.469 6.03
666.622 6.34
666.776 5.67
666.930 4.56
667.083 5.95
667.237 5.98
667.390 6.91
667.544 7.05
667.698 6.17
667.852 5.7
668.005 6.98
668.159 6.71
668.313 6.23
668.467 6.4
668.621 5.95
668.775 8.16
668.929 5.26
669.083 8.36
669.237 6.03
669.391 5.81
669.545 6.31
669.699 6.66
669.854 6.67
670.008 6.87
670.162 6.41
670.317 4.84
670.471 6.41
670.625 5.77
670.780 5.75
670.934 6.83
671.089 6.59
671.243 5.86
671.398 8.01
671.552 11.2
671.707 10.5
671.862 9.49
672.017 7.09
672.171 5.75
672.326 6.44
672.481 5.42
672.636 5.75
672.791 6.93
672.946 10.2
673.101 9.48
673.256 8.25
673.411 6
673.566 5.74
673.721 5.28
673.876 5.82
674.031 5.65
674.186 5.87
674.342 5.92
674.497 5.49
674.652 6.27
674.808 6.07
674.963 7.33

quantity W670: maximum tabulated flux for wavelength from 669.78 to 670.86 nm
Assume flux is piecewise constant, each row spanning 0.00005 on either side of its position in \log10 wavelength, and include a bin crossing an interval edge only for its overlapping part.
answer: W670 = 6.87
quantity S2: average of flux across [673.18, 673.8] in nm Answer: 6.32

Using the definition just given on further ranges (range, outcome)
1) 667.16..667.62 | 6.65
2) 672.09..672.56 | 5.88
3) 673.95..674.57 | 5.73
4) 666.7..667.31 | 5.53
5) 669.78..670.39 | 6.2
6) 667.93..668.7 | 6.45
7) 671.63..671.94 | 9.97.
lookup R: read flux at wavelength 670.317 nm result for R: 4.84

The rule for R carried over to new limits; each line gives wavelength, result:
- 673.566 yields 5.74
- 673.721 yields 5.28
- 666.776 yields 5.67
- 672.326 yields 6.44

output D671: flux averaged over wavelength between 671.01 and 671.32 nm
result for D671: 6.23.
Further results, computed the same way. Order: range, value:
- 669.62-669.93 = 6.65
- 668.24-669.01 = 6.41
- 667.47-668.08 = 6.47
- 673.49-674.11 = 5.63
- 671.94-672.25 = 6.43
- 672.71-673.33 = 8.7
